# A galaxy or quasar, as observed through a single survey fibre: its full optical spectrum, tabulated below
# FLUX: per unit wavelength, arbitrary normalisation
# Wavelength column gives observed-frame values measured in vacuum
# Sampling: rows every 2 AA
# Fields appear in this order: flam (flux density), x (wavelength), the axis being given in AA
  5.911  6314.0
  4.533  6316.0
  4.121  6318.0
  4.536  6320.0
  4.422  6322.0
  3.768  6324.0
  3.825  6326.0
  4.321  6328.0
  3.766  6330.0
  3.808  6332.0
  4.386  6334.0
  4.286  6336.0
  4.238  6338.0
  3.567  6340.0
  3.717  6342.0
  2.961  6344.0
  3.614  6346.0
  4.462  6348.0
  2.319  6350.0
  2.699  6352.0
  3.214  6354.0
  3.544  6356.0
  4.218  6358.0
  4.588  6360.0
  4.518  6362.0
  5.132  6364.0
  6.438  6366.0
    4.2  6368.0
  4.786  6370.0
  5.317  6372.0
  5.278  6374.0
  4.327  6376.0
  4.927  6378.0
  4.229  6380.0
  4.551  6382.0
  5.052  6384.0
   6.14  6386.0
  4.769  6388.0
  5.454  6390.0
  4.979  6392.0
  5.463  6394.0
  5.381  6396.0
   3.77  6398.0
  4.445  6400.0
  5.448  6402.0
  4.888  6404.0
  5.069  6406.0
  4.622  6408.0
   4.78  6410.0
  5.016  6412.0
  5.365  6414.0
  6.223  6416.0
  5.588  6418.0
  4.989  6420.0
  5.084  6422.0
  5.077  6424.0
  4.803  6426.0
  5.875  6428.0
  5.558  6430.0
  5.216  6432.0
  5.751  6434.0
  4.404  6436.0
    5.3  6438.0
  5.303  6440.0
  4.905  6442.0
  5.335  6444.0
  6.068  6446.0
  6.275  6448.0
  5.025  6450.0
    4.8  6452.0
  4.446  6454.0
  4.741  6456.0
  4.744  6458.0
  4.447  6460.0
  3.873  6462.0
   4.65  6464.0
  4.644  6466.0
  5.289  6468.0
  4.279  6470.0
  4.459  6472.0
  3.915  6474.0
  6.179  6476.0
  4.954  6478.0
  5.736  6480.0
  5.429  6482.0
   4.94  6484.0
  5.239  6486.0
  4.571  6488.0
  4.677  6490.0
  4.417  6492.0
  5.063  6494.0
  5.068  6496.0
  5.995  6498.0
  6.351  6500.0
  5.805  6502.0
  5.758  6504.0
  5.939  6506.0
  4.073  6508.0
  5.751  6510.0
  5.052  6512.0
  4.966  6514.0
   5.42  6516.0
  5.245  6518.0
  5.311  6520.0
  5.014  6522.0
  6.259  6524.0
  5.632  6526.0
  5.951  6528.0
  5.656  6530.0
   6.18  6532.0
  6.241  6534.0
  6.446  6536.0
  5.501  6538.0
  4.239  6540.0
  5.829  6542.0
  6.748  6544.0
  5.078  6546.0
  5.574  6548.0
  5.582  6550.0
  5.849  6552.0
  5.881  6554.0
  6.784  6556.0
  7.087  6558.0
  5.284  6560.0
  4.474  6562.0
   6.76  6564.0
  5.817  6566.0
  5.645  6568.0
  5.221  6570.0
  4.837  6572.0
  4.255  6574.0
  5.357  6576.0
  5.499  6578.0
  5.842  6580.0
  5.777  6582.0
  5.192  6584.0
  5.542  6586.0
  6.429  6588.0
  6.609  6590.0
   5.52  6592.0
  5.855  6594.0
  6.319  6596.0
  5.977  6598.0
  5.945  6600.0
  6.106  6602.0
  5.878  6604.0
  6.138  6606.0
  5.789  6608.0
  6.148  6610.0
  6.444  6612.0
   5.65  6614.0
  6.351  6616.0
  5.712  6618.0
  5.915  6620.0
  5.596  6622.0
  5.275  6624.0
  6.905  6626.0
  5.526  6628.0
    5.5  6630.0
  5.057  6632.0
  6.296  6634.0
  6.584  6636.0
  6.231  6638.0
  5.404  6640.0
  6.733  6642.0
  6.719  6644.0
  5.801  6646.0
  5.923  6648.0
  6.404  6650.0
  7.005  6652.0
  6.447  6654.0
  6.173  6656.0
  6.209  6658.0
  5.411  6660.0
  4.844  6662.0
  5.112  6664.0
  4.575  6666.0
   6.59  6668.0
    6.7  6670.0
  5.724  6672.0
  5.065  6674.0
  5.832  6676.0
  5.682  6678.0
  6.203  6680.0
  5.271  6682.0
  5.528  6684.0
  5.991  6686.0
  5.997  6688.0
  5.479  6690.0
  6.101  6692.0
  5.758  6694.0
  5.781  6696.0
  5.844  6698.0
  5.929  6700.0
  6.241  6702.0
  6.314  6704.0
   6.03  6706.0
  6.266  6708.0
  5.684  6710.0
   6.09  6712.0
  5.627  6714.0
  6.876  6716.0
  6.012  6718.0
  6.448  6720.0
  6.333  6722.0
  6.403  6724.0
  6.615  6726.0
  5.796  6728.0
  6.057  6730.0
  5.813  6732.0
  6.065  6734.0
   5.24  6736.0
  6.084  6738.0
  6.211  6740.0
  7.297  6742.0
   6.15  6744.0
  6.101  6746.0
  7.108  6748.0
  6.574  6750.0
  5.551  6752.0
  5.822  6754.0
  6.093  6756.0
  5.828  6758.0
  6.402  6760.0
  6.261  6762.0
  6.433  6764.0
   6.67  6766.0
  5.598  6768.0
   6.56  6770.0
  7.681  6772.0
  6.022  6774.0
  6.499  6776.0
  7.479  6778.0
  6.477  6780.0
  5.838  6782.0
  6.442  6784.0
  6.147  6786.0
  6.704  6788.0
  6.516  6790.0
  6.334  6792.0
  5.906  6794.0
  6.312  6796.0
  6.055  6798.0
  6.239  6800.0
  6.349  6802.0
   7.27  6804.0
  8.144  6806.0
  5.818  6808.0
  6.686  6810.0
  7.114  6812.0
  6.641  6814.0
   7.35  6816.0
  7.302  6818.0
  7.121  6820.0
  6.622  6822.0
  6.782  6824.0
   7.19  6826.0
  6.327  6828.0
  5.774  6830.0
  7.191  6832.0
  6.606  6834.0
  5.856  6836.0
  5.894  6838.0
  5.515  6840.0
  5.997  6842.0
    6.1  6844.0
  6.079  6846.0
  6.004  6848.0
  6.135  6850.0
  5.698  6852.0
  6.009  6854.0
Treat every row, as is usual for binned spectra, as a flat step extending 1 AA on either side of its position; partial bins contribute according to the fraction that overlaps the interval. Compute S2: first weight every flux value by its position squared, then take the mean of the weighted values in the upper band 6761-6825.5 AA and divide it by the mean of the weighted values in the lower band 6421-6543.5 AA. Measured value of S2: 1.4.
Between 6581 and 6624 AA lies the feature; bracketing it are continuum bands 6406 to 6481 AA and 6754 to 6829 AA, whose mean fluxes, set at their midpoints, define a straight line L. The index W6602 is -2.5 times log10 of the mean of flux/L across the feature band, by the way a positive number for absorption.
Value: -0.03 mag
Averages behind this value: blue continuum 5.07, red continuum 6.56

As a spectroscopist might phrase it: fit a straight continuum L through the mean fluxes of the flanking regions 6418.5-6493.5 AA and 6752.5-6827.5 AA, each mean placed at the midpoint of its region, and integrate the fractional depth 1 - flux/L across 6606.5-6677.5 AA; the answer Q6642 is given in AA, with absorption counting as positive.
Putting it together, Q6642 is -0.78 AA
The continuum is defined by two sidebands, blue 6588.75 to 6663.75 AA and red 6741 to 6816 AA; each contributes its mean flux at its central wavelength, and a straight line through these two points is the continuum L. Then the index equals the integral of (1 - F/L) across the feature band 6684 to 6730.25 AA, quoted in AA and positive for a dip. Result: 1.4 AA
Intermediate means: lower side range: 6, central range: 6.06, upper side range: 6.47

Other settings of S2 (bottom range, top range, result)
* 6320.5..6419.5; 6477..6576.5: 1.27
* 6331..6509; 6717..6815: 1.46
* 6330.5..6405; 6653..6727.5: 1.47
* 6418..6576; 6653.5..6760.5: 1.20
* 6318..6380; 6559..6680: 1.52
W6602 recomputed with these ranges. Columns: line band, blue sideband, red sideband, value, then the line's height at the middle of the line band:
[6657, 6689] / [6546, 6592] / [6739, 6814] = 0.07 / 6.07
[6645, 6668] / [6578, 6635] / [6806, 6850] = 0.03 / 6.03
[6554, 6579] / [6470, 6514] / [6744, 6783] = -0.02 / 5.51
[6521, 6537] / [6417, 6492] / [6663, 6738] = -0.12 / 5.3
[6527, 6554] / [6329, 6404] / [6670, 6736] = -0.11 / 5.23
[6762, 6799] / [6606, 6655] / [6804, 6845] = 0.01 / 6.49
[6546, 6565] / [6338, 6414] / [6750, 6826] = -0.09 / 5.41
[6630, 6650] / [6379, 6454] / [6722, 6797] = -0.03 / 5.9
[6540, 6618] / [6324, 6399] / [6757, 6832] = -0.06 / 5.48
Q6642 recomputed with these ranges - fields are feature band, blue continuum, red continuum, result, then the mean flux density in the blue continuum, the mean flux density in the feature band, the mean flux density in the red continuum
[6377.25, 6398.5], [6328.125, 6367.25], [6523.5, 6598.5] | -3.4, 3.98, 5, 5.75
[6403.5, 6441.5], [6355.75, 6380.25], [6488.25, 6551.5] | -1.2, 4.78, 5.21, 5.5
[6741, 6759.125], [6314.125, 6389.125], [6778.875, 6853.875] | -0.4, 4.31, 6.28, 6.44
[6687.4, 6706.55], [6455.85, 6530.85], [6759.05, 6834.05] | 0.6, 5.15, 5.94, 6.6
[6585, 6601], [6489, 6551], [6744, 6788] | -0.7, 5.51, 6.02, 6.36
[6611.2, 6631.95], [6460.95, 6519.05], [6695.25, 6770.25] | -0.6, 5.09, 5.84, 6.16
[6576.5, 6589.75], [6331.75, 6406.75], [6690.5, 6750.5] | -0.6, 4.48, 5.75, 6.15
